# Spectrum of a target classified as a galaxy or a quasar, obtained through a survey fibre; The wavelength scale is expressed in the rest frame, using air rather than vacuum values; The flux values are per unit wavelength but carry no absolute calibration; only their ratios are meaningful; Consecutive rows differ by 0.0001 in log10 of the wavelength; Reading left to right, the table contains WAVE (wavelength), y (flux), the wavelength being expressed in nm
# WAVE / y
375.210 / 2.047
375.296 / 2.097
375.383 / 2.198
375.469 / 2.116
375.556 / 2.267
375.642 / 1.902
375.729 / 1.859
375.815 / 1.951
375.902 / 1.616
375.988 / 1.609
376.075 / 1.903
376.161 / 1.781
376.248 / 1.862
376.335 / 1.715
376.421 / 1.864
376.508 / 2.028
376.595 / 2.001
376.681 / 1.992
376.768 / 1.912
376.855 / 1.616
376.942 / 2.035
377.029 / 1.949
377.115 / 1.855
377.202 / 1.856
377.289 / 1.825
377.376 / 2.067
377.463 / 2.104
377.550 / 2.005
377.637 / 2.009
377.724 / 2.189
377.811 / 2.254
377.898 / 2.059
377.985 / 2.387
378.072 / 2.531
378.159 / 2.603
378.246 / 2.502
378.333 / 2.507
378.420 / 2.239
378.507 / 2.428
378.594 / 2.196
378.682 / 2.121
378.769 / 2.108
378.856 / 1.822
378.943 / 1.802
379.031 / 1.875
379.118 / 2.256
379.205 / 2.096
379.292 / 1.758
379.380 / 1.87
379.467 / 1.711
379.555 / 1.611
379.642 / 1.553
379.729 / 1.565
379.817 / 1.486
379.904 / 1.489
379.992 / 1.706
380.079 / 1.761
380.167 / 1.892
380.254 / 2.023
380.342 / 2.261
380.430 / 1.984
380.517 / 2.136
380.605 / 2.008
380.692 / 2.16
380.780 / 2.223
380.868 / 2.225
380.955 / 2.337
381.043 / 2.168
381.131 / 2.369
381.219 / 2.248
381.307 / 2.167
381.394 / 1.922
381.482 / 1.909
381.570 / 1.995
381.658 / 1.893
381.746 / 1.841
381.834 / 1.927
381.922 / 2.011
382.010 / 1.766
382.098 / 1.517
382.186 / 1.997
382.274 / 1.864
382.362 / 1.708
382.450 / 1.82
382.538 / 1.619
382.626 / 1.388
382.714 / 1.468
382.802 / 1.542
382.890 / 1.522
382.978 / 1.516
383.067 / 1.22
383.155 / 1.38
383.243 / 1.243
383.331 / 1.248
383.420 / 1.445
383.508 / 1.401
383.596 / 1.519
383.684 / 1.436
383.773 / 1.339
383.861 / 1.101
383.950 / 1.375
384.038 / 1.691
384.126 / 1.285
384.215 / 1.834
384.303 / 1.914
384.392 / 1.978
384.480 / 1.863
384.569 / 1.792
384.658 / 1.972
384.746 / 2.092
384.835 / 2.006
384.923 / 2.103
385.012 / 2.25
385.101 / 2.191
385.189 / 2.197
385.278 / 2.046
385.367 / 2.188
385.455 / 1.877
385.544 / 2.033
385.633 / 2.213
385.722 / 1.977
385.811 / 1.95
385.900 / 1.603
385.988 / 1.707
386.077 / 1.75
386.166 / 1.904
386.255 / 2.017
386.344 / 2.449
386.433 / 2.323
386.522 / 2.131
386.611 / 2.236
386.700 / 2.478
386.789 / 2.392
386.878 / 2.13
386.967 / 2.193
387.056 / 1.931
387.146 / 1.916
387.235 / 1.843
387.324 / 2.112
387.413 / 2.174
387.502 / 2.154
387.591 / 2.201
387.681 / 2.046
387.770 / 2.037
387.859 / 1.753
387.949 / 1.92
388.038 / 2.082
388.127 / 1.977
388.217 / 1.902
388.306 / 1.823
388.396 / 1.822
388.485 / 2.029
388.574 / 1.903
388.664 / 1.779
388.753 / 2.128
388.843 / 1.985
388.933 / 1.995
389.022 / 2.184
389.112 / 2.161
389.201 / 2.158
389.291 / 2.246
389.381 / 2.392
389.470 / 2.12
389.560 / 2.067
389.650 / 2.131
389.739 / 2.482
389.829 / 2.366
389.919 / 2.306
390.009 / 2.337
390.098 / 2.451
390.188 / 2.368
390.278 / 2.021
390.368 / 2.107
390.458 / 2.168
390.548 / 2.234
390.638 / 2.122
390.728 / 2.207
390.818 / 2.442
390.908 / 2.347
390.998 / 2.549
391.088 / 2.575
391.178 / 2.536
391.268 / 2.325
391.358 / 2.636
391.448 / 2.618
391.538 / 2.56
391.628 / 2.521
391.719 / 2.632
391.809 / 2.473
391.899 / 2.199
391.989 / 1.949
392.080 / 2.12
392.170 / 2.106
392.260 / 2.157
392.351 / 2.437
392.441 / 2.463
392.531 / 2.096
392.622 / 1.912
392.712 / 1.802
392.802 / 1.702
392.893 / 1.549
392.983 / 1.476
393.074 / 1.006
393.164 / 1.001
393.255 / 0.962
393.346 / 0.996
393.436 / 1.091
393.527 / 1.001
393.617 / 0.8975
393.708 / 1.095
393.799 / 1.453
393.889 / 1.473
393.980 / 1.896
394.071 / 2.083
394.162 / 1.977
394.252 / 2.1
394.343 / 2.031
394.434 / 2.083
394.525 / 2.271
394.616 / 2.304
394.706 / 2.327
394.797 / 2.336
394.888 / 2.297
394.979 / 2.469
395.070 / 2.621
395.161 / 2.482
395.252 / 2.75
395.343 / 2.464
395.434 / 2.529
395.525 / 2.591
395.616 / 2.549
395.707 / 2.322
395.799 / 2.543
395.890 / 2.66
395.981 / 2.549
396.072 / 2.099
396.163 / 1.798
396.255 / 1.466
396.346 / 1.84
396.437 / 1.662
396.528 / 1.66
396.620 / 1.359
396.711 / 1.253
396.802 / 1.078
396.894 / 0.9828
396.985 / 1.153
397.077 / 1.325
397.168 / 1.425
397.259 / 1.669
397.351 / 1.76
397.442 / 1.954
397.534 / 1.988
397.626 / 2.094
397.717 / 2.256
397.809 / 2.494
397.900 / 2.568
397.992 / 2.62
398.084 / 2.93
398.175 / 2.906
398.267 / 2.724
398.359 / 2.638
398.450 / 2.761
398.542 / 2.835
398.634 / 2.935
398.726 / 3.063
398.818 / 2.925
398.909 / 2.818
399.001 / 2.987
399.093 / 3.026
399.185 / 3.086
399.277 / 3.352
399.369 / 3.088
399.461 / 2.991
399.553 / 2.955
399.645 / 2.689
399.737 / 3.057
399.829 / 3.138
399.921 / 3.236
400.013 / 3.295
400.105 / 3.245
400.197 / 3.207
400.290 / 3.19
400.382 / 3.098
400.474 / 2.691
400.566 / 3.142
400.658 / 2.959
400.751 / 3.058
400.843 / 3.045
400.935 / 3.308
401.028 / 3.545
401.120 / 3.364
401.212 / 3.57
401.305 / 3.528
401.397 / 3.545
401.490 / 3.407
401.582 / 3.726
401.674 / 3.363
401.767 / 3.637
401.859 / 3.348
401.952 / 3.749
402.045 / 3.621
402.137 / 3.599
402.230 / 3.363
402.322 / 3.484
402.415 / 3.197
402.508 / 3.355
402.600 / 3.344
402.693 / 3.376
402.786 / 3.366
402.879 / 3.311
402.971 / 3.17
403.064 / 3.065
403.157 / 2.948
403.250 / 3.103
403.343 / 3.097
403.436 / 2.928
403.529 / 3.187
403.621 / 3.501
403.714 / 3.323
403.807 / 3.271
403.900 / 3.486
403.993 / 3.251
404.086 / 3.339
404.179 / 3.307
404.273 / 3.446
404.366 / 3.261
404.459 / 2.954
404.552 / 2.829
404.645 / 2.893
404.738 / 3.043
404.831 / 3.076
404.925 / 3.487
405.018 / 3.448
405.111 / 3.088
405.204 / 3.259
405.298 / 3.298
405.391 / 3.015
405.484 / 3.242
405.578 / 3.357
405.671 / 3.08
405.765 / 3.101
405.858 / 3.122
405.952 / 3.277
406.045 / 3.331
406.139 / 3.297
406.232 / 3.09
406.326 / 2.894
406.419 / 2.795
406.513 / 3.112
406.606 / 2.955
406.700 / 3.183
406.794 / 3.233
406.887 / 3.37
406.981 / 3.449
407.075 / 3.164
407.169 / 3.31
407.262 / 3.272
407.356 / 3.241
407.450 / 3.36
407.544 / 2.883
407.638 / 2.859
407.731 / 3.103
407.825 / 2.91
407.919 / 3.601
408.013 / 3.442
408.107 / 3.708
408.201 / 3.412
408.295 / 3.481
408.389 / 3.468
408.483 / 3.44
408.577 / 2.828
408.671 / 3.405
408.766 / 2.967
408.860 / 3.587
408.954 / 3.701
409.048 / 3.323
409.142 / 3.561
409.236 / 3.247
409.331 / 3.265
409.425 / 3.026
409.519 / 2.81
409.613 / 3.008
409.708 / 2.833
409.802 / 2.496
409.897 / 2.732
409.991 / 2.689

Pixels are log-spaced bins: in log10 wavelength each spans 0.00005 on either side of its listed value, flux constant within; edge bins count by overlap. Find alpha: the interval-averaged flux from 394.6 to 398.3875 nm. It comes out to 2.13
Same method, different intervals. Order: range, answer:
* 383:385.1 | 1.64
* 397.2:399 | 2.53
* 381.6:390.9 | 1.94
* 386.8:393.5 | 2.08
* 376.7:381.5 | 2.03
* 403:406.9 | 3.17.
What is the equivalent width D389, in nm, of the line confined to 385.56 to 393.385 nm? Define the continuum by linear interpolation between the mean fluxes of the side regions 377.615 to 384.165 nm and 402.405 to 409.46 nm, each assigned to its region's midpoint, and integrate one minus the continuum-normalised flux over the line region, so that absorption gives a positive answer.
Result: 0.78 nm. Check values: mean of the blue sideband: 1.86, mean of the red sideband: 3.23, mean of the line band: 2.09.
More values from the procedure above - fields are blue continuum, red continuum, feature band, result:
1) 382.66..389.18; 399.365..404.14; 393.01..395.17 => 0.72 nm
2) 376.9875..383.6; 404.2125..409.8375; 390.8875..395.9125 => 0.92 nm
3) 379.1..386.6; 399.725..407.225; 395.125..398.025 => 0.81 nm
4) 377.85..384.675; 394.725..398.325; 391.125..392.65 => -0.23 nm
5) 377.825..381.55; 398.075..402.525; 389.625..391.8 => 0.23 nm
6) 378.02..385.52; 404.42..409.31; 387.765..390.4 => 0.19 nm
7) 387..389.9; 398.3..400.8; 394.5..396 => 0.10 nm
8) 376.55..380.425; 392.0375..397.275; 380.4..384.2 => 0.43 nm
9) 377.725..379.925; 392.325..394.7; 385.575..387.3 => -0.20 nm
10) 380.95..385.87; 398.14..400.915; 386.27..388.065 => -0.04 nm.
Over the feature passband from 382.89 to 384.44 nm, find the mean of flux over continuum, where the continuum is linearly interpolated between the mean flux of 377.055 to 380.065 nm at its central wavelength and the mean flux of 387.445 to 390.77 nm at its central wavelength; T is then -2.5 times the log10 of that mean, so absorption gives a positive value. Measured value 0.37 mag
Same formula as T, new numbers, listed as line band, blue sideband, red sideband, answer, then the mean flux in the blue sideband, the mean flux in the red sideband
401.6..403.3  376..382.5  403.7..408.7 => -0.107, 1.99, 3.22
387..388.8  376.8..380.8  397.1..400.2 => 0.178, 2.01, 2.71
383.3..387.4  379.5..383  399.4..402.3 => 0.141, 1.87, 3.28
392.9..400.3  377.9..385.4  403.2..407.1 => 0.226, 1.88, 3.19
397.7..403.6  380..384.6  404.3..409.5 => -0.104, 1.77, 3.22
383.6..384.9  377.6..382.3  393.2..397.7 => 0.171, 2.02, 1.87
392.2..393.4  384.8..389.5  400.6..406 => 0.436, 2.06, 3.28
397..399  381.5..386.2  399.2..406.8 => 0.183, 1.75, 3.23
